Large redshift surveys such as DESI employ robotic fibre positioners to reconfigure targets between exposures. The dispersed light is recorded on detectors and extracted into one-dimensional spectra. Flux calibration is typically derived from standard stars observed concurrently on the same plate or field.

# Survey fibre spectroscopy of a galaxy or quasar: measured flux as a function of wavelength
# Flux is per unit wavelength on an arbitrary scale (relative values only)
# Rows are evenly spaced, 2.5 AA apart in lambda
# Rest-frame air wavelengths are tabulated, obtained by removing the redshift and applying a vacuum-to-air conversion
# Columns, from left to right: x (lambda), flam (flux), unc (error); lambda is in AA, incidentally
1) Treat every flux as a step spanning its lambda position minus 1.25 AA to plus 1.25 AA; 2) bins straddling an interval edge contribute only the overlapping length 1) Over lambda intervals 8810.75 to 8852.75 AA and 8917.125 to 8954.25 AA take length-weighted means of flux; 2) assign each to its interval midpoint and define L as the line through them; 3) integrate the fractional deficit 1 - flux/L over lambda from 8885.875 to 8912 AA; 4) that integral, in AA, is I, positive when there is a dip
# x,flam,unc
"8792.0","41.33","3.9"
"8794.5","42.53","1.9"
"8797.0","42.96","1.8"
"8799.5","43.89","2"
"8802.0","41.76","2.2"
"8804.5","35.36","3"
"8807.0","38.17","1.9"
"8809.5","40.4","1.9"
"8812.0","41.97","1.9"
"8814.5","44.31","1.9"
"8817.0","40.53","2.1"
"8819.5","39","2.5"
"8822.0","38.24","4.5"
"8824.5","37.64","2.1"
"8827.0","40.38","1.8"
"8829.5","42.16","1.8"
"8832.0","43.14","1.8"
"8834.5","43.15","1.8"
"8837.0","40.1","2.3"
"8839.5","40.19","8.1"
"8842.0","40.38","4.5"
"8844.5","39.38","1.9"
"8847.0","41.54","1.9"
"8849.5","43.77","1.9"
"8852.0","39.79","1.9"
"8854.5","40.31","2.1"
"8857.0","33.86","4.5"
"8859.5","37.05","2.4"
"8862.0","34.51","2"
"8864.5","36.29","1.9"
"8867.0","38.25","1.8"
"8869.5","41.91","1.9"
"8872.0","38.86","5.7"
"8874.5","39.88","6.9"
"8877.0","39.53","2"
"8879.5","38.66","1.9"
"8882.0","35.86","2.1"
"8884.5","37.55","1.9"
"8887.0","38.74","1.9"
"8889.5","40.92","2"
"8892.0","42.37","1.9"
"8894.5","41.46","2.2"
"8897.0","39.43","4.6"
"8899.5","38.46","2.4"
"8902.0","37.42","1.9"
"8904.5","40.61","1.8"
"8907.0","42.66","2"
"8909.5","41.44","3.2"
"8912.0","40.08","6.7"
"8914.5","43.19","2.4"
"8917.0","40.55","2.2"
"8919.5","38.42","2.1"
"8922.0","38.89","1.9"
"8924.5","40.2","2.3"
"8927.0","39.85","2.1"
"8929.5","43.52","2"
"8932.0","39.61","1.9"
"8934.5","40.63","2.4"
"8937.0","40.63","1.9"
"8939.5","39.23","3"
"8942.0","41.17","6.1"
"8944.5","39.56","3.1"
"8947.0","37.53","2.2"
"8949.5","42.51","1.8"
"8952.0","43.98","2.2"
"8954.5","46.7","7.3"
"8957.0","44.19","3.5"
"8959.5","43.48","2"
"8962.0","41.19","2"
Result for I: 0.2 AA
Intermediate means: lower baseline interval 40.9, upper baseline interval 40.6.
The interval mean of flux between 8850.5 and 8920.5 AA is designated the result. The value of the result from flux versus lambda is 39.2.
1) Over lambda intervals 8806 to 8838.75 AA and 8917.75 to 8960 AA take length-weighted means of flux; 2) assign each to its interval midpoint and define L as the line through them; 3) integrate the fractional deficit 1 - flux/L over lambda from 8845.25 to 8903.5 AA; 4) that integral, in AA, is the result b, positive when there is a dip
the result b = 2.7 AA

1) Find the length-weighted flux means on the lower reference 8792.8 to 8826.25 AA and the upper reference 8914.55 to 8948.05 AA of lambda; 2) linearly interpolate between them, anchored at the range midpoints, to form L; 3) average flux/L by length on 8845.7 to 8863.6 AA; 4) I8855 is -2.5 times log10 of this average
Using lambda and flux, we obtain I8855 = 0.048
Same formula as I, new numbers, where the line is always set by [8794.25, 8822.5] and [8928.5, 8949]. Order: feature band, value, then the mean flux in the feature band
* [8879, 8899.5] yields 0.57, 39.3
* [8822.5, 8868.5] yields 1.23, 39.5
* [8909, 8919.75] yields -0.14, 40.9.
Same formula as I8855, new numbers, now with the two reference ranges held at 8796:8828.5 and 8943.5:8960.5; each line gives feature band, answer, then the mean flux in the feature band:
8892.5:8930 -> 0.04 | 40.4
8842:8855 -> 0.00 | 40.9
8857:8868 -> 0.14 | 36.2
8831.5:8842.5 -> -0.02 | 41.3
